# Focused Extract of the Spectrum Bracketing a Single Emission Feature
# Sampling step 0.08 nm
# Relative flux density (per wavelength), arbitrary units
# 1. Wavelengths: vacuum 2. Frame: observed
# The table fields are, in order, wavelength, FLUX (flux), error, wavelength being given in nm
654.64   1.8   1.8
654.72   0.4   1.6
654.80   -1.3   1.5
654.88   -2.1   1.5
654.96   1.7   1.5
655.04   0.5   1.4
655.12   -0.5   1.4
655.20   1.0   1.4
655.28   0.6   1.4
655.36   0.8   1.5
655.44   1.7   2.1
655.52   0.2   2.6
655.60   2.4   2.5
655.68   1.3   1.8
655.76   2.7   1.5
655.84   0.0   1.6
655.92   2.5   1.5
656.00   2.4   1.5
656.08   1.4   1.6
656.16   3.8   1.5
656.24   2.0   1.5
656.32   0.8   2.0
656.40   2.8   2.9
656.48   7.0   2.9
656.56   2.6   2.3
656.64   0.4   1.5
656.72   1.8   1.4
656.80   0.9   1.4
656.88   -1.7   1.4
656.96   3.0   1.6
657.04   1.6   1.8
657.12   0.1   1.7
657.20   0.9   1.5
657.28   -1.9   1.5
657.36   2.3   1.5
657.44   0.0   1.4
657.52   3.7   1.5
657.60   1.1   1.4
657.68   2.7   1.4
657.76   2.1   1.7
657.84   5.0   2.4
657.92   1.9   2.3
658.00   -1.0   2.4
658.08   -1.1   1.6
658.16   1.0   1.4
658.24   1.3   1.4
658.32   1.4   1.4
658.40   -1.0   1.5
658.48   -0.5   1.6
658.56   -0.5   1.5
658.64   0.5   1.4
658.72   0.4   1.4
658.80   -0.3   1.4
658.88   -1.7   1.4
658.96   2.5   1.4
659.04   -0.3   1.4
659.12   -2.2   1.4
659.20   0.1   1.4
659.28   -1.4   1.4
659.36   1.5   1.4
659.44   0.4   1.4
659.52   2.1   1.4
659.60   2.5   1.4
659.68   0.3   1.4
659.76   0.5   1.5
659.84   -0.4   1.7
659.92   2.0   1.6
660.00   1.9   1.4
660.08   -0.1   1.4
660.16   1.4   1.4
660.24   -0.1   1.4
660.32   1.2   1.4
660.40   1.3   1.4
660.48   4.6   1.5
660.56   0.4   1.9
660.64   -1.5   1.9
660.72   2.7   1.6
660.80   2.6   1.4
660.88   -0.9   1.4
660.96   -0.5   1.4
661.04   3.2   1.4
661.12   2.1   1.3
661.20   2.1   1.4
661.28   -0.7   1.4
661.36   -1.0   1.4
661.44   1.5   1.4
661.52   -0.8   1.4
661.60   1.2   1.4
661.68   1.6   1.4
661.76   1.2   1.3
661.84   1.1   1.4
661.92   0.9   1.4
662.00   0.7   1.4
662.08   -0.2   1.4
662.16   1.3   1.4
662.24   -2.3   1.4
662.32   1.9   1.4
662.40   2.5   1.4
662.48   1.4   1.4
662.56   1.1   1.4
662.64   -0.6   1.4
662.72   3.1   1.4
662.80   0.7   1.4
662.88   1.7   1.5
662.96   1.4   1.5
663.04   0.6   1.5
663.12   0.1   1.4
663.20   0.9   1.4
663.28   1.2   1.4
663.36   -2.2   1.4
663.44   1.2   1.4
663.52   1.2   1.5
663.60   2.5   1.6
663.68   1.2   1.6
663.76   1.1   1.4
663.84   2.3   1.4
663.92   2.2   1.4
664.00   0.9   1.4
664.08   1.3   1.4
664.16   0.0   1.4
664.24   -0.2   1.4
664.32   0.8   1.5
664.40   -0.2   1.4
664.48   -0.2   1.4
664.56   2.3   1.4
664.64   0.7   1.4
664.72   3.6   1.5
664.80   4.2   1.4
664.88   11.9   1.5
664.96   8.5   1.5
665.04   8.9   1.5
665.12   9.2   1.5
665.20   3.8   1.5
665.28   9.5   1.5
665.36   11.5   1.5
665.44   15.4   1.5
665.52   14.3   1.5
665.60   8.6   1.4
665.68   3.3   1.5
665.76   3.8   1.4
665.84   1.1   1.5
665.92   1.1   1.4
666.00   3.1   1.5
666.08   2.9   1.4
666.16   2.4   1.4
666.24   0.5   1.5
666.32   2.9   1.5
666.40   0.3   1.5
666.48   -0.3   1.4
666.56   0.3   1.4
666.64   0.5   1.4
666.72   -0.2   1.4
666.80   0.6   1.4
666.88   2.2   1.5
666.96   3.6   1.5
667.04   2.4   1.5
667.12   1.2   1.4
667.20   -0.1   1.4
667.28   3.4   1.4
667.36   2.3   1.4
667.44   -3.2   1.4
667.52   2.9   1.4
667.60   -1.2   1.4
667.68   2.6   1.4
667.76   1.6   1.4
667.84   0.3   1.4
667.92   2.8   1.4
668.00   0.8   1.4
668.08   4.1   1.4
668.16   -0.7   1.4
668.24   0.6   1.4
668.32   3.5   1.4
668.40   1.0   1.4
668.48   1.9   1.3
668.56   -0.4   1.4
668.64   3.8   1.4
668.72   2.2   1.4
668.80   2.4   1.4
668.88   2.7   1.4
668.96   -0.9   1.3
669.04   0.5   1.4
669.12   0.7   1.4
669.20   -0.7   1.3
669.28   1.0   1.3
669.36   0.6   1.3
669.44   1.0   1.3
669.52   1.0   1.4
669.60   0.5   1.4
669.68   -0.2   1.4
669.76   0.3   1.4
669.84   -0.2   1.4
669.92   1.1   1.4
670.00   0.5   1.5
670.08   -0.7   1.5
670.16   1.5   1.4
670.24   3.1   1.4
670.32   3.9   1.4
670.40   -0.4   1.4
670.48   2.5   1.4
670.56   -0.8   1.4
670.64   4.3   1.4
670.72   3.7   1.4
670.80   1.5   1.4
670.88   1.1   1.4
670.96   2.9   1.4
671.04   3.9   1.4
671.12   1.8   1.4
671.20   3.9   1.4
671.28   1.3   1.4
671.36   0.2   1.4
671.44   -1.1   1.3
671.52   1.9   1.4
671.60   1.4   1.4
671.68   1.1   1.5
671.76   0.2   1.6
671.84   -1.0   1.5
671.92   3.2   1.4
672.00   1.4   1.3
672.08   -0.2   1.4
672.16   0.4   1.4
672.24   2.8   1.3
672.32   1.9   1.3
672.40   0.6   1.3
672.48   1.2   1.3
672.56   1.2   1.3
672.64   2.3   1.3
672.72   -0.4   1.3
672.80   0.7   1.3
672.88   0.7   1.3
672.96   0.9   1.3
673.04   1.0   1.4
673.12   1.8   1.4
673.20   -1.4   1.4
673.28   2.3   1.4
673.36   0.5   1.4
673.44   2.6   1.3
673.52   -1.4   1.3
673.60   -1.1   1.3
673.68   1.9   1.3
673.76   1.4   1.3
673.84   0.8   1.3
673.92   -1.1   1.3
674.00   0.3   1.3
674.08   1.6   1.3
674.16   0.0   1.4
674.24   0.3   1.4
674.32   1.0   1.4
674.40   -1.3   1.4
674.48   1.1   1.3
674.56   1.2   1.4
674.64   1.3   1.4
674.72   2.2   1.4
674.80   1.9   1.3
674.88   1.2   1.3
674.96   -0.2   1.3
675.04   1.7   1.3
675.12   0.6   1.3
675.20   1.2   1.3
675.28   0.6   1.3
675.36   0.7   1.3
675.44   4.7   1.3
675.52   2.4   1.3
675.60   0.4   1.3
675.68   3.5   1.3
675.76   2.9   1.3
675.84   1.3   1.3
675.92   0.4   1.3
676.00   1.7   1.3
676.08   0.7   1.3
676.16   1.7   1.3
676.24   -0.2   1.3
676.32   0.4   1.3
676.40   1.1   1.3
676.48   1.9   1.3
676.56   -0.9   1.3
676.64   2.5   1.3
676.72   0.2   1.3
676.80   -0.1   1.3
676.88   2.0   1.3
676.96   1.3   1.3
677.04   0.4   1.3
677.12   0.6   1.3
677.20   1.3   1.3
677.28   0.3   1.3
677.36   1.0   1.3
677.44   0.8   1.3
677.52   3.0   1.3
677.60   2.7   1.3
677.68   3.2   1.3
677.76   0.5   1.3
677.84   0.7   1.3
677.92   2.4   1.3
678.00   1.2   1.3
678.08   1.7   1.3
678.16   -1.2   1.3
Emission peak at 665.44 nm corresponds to [O II]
